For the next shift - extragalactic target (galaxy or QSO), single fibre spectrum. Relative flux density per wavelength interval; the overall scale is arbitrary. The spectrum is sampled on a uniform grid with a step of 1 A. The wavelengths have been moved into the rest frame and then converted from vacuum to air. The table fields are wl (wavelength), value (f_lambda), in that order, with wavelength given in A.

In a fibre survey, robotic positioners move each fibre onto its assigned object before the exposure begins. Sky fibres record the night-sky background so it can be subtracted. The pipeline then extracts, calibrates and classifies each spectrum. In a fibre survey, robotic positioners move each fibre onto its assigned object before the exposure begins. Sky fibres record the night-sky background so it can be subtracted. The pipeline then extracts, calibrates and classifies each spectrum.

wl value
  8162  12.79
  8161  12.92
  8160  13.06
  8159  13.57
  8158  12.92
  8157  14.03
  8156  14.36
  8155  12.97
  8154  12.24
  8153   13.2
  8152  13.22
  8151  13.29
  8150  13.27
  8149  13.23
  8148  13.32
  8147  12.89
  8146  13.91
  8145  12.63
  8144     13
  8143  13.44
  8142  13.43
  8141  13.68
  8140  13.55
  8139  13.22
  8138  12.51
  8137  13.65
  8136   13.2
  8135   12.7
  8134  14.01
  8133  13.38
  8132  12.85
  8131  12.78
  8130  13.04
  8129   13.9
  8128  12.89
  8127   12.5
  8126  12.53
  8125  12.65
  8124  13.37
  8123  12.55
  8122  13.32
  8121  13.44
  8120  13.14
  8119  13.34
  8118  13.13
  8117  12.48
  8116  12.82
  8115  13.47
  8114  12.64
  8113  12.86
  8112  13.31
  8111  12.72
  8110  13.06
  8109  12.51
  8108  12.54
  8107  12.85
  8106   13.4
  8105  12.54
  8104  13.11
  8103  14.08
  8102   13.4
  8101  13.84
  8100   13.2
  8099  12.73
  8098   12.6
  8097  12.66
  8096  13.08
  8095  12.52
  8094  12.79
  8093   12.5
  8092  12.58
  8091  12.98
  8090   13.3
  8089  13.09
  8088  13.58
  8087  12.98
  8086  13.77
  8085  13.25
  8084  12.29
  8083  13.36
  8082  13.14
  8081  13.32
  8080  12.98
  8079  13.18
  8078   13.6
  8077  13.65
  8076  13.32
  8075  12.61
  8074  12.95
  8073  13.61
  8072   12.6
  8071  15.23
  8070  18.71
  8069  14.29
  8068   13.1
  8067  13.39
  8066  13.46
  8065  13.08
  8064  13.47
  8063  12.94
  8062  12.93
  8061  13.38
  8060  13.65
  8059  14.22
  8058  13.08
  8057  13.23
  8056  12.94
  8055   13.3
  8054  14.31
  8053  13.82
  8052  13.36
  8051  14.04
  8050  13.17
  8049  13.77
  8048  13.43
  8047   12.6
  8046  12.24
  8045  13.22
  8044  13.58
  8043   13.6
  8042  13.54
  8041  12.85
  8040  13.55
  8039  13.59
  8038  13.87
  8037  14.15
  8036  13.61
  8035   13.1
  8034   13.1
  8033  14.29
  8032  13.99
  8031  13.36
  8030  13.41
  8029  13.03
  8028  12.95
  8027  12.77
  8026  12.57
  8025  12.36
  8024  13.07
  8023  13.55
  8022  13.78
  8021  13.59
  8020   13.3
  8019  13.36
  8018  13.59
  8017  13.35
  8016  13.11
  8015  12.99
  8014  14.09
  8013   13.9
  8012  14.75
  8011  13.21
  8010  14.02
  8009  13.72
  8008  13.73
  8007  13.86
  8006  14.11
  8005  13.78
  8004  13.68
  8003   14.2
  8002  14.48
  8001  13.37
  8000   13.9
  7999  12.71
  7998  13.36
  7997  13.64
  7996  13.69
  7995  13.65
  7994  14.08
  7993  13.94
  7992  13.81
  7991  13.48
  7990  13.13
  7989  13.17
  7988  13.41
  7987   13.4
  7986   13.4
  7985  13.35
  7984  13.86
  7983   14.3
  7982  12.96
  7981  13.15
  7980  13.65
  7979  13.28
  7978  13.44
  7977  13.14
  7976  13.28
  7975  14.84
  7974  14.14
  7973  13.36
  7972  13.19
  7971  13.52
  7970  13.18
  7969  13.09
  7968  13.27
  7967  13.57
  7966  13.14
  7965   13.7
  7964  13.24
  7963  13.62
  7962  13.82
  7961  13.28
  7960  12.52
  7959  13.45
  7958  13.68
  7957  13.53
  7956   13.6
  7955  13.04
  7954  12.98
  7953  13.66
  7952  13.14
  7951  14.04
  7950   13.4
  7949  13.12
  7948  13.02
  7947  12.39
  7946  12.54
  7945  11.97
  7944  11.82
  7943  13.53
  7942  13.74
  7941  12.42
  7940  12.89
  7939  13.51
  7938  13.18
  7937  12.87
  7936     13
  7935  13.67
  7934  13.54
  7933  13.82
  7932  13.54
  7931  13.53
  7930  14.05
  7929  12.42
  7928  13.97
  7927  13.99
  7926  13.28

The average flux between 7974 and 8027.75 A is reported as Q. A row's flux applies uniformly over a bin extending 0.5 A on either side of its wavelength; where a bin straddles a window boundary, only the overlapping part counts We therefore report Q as 13.6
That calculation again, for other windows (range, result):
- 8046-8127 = 13.2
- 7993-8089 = 13.5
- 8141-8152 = 13.3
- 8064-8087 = 13.6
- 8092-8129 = 13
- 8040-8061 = 13.4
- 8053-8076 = 13.7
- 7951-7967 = 13.4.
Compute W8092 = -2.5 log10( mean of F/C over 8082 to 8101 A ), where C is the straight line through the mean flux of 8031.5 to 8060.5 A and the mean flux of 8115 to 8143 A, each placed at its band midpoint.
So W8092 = 0.03 mag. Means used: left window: 13.5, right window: 13.1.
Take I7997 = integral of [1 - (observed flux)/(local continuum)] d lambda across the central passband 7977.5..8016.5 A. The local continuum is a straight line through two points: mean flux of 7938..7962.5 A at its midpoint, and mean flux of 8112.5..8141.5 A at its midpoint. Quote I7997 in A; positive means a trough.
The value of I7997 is -1.5 A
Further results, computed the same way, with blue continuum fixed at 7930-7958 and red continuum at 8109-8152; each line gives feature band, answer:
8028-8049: -0.4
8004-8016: -0.6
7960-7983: -0.5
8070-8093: -0.4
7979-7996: -0.5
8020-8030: 0.0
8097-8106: 0.0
